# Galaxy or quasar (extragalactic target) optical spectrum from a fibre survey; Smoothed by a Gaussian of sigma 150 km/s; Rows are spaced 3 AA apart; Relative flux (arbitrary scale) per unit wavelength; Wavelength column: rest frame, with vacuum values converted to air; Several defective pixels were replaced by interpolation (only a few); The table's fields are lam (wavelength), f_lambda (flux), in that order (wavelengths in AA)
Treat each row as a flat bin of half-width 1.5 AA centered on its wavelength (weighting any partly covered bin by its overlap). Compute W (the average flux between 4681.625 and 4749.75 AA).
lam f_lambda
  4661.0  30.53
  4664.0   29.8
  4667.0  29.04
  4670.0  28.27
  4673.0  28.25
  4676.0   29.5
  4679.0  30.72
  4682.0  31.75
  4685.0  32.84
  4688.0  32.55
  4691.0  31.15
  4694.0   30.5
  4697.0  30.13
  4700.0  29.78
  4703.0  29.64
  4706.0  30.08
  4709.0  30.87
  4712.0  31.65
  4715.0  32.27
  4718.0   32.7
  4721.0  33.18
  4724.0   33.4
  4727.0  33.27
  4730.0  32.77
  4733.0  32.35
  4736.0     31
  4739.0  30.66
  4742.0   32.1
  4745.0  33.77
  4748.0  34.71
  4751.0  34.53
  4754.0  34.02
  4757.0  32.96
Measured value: 31.9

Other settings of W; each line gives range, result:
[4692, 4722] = 31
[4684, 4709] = 30.8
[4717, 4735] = 32.9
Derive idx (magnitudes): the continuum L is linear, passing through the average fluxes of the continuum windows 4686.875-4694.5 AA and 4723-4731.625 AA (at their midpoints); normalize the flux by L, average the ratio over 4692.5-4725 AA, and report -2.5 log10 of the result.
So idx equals 0.04 mag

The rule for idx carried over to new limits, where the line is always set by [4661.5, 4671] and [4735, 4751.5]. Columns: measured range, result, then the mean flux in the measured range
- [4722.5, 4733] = -0.033 mag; 33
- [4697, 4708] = 0.034 mag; 29.9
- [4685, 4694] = -0.052 mag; 31.8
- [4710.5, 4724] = -0.034 mag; 32.6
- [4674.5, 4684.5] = -0.037 mag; 30.9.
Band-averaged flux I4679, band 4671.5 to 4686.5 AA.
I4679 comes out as 30.6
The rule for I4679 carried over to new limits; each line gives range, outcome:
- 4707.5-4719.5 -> 31.9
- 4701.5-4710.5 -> 30.2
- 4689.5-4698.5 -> 30.6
